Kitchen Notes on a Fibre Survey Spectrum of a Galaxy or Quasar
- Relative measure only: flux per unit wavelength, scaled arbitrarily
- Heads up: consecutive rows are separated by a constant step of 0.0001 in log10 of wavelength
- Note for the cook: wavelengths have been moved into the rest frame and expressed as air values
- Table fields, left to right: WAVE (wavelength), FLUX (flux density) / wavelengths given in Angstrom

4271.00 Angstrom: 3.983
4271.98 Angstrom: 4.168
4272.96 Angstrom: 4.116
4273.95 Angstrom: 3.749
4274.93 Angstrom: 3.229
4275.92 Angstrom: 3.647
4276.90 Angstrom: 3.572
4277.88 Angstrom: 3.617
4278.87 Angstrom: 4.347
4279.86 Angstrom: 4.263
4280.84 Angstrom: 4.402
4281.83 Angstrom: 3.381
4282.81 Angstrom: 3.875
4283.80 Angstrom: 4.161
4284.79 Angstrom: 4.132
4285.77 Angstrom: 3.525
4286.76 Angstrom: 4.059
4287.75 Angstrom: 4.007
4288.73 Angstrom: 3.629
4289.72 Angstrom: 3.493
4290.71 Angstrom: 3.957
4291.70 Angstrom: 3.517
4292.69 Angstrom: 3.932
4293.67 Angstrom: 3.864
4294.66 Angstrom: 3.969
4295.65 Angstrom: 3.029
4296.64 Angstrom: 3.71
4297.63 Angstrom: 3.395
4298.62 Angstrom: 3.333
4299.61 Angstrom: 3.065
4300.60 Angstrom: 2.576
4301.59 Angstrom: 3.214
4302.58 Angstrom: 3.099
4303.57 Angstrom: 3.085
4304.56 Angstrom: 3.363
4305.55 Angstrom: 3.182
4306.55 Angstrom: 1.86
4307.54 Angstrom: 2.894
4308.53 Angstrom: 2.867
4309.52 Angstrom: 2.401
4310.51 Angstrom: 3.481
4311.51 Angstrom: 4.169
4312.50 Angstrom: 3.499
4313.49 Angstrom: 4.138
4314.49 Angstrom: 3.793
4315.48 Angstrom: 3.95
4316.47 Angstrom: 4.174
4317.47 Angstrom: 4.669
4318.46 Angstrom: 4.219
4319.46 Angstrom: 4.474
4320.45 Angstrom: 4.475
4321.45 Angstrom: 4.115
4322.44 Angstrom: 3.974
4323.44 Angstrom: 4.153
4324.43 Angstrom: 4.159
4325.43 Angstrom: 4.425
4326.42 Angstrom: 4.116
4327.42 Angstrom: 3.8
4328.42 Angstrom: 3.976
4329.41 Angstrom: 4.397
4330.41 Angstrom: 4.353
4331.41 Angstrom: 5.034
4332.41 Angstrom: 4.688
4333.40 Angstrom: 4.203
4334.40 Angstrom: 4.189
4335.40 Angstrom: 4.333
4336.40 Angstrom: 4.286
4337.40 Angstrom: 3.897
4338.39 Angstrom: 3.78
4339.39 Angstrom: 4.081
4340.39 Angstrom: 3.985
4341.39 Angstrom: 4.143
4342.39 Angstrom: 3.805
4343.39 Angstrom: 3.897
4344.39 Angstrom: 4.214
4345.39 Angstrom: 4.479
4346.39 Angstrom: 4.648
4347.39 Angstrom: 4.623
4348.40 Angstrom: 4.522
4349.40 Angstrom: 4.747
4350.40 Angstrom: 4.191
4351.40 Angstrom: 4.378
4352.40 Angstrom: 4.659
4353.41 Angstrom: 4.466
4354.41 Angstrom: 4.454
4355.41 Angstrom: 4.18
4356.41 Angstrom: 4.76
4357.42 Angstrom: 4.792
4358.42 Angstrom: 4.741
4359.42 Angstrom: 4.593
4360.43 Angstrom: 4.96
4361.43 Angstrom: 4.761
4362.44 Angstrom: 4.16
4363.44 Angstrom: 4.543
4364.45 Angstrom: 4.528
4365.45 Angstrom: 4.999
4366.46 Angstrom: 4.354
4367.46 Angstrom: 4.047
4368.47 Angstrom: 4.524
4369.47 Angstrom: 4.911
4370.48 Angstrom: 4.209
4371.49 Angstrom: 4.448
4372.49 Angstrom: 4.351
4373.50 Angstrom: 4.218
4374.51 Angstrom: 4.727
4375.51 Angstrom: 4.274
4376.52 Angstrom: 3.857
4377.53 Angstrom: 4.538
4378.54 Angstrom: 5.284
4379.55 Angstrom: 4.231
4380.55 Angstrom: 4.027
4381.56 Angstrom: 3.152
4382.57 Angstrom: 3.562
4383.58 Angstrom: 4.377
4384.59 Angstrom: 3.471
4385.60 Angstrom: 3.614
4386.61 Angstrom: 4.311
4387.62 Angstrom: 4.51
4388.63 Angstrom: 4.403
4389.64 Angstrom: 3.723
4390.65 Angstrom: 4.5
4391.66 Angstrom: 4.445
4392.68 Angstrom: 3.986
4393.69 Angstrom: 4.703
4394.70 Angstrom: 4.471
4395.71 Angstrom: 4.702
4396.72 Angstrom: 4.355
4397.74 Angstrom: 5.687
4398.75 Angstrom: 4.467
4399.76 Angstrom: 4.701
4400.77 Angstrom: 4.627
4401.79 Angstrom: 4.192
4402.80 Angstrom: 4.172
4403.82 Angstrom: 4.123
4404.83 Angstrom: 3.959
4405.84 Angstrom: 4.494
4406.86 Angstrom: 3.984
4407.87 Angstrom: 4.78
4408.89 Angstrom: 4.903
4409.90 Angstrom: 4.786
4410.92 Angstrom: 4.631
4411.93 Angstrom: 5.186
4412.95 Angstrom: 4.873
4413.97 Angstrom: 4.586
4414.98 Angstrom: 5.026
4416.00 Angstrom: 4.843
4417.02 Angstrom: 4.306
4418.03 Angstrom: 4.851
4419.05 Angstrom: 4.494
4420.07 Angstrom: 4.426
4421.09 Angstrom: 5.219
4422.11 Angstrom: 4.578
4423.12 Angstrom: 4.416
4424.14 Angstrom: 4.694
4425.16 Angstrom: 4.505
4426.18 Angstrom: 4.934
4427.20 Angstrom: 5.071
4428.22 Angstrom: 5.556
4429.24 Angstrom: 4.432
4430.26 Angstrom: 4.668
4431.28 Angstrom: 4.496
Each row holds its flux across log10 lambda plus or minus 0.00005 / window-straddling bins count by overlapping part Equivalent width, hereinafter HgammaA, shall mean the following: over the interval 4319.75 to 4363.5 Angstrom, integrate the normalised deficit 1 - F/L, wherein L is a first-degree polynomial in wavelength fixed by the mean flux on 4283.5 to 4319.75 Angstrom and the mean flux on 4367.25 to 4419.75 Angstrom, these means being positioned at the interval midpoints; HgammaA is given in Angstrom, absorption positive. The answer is -4.6 Angstrom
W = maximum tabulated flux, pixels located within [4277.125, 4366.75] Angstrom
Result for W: 5.034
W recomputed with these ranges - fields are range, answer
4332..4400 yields 5.687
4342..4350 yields 4.747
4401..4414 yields 5.186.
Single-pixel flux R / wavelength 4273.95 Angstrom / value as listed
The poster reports 3.749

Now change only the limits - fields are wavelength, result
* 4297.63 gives 3.395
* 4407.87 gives 4.78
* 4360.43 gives 4.96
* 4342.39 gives 3.805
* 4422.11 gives 4.578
